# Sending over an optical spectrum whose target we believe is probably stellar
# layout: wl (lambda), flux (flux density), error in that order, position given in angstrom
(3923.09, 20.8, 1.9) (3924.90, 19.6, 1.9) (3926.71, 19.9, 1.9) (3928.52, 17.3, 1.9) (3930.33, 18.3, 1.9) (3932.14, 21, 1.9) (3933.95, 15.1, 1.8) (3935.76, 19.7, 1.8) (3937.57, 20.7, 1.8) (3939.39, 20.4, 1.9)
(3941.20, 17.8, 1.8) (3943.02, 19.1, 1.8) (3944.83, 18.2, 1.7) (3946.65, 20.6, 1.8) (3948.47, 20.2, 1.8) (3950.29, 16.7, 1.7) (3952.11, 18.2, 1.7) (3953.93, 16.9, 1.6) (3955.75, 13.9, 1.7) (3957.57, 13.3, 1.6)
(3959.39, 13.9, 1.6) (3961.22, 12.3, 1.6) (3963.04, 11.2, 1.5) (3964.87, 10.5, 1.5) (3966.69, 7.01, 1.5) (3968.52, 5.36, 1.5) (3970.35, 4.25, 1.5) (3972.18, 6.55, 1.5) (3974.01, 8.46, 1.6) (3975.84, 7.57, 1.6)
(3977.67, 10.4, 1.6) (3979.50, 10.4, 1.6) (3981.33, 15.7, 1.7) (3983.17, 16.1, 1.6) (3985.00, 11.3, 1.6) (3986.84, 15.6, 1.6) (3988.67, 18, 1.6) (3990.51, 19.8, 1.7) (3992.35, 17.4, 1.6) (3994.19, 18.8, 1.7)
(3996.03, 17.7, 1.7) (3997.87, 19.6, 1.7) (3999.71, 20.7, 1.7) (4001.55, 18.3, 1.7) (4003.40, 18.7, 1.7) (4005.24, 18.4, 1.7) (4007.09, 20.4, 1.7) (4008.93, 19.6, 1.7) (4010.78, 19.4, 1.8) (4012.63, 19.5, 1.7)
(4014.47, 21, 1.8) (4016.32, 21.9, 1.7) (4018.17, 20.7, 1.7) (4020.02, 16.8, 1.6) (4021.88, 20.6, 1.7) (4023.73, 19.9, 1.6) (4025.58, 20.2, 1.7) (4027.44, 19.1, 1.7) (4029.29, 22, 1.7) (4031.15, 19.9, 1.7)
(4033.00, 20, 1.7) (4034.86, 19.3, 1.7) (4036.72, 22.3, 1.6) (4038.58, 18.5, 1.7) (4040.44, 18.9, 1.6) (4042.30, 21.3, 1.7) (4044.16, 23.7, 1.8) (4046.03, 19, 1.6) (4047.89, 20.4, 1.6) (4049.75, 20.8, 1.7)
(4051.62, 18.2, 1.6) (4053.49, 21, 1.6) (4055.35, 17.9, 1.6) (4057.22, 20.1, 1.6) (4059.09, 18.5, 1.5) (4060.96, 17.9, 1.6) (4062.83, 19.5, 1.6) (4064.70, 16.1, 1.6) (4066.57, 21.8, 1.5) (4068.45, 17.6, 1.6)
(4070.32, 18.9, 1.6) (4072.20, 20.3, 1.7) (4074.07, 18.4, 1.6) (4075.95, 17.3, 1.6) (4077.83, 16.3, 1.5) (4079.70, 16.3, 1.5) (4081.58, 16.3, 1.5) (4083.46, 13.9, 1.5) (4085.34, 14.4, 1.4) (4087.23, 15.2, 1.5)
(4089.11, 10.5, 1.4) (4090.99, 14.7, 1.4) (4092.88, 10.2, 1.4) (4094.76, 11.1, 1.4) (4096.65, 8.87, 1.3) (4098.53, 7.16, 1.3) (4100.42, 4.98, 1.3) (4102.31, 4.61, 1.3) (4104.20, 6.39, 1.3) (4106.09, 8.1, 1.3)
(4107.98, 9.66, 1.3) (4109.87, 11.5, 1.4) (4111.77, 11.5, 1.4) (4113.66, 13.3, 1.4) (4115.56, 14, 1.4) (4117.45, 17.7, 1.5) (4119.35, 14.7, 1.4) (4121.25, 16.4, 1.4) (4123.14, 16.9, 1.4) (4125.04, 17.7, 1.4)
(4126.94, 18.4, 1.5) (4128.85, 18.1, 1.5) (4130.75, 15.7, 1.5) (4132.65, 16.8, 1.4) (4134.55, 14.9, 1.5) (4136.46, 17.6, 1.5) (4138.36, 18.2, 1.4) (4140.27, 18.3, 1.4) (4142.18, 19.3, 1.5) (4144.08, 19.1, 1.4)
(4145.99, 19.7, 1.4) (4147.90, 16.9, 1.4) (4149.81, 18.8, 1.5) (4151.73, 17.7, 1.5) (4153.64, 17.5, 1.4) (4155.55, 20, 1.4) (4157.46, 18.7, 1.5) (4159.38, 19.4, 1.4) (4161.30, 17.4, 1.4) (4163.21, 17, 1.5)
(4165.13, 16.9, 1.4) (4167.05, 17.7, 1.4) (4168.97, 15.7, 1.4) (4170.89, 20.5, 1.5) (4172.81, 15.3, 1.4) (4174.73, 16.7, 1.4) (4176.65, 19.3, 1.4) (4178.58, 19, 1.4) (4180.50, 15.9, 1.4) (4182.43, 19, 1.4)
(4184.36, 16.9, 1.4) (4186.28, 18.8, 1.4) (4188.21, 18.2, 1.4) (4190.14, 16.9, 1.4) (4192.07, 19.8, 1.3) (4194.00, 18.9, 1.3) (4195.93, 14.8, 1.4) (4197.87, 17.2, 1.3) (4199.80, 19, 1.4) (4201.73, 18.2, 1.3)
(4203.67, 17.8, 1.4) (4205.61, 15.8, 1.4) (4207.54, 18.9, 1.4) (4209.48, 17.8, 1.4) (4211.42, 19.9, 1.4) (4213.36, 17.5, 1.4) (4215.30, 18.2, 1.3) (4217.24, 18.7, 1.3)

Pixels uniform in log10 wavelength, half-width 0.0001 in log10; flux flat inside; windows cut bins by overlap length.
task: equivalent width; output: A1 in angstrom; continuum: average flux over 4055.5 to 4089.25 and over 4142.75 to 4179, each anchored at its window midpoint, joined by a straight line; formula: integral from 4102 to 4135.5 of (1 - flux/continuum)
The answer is 7.3 angstrom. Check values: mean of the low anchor 17.4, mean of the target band 13.9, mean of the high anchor 18.1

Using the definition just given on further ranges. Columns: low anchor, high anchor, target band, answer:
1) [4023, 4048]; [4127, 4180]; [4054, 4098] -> 7.64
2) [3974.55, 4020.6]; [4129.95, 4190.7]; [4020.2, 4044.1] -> -3.82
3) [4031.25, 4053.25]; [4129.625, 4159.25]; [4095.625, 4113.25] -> 9.90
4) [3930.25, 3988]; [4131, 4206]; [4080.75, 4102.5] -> 6.98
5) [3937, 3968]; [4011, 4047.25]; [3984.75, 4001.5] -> 0.18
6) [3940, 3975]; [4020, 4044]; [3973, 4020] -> 0.28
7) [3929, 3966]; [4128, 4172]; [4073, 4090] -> 2.02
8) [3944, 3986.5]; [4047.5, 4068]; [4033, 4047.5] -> -1.97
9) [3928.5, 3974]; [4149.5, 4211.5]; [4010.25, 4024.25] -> -3.72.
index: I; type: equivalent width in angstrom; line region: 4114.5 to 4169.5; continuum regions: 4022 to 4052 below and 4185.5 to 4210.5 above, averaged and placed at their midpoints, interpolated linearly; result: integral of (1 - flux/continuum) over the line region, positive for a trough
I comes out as 3.5 angstrom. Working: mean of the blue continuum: 20.3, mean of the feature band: 17.5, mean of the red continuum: 17.8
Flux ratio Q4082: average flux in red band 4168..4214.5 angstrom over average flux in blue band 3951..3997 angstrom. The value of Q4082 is 1.39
